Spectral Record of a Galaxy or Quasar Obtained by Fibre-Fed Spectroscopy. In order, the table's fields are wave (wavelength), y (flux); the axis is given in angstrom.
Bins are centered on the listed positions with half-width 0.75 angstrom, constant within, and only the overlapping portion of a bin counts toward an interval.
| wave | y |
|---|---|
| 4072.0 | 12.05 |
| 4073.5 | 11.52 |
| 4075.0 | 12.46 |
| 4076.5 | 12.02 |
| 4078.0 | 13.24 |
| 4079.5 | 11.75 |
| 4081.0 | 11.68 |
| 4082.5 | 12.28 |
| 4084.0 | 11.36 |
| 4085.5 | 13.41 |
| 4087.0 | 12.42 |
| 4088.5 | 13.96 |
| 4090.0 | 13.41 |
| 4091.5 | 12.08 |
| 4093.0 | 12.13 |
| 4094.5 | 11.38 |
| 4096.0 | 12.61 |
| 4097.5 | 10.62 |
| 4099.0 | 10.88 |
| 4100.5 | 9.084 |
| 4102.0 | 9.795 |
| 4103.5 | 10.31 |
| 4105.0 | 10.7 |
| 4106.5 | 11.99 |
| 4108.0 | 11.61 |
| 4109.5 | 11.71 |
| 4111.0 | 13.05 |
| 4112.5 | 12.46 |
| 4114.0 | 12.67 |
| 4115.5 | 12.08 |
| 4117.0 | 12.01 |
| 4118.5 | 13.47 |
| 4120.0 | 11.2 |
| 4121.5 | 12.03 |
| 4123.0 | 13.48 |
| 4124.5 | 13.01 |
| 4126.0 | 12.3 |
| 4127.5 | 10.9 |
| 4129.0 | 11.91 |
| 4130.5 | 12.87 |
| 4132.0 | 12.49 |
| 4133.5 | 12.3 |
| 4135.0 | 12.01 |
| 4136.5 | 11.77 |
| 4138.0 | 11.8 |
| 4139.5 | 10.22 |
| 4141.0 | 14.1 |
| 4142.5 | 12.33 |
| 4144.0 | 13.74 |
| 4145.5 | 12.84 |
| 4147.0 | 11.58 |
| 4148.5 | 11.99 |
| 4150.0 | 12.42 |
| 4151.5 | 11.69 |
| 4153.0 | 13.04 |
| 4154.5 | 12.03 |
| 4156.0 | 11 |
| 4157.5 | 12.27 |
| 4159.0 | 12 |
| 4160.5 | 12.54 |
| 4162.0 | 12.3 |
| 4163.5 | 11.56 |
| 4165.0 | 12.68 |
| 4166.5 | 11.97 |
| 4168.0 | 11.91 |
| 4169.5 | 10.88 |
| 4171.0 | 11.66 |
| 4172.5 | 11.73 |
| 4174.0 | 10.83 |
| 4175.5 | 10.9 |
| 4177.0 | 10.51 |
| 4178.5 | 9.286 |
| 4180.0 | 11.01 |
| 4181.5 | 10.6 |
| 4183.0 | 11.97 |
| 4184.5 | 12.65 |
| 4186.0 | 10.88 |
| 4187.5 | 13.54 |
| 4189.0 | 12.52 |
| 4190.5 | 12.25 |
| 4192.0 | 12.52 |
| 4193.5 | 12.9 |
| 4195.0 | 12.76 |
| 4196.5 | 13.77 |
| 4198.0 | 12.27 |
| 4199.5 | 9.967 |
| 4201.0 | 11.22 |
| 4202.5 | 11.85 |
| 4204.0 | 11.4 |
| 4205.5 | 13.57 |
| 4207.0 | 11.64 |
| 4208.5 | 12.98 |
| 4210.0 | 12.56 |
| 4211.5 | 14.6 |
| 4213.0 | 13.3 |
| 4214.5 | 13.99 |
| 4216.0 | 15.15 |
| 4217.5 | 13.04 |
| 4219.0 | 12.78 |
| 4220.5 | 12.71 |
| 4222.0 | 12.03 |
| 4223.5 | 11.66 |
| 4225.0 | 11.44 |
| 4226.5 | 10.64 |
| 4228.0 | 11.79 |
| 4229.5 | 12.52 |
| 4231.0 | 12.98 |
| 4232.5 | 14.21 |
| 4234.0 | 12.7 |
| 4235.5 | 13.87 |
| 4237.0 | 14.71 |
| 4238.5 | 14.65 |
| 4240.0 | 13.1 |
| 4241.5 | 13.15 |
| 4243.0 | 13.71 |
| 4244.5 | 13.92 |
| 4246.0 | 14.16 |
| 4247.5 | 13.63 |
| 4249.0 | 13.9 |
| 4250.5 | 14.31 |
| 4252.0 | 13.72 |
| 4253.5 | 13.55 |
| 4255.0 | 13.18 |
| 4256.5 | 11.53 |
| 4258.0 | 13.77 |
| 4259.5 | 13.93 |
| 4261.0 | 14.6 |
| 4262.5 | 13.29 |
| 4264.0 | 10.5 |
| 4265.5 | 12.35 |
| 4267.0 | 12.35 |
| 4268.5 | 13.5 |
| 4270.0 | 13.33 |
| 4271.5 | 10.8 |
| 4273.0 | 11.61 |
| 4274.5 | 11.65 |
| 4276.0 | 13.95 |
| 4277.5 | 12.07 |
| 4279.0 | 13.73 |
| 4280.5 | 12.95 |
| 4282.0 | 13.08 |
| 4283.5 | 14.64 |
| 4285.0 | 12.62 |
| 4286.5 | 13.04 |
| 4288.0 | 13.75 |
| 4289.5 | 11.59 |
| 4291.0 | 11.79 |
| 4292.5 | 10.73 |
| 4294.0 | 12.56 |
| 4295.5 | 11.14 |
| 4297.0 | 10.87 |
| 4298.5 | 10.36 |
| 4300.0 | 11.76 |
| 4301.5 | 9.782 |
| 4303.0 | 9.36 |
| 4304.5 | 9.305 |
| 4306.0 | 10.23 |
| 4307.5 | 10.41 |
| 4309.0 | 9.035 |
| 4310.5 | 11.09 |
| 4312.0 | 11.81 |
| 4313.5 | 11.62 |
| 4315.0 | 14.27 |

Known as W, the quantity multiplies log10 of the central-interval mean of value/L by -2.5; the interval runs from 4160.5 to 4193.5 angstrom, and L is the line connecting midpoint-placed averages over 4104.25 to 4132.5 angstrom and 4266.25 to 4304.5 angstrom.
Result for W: 0.04 mag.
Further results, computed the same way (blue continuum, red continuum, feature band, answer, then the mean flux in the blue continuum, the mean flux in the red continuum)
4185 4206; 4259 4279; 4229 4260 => -0.090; 12.2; 12.6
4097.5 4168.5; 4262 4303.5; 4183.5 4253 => -0.073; 12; 12.1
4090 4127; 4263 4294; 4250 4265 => -0.066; 11.8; 12.5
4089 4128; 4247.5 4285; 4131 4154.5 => -0.018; 11.8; 13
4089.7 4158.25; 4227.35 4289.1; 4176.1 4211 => 0.058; 12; 13.2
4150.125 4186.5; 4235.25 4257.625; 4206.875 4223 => -0.030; 11.6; 13.7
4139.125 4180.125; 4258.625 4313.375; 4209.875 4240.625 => -0.103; 11.8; 11.9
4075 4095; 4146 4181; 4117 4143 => -0.024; 12.4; 11.6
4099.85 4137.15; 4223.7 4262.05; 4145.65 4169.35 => 0.026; 11.9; 13.3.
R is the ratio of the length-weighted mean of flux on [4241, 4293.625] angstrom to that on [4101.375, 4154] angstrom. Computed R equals 1.07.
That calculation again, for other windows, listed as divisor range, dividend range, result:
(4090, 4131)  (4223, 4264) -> 1.12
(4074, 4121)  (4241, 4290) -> 1.10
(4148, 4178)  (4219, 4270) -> 1.11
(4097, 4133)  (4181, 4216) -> 1.06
